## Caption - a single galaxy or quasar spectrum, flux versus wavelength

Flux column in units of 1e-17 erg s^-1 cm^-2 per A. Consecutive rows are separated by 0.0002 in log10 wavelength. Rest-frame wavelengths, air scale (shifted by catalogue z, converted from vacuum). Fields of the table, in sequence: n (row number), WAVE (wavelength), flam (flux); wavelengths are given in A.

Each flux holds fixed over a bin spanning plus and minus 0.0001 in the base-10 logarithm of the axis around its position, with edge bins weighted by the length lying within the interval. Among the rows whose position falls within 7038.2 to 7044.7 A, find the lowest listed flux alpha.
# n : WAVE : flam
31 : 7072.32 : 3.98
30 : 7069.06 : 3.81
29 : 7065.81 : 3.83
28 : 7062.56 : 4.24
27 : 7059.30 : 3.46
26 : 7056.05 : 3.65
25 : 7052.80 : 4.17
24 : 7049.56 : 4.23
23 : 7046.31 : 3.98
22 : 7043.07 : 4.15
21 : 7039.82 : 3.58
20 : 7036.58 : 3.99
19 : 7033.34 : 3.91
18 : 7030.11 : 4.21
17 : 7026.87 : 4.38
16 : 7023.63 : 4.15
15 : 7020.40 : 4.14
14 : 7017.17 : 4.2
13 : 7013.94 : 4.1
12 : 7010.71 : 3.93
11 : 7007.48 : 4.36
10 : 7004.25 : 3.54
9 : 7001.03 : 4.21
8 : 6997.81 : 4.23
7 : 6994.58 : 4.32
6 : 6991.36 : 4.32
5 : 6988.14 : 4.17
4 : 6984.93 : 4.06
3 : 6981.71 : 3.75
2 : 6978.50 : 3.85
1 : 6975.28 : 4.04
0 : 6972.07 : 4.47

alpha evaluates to 3.58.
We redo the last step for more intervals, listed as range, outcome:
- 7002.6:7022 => 3.54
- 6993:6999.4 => 4.23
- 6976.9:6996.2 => 3.75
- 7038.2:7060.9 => 3.46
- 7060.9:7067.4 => 3.83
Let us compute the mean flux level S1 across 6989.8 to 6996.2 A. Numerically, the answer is 4.31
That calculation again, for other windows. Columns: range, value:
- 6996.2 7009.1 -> 4.09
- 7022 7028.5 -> 4.26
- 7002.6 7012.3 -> 3.94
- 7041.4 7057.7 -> 4.03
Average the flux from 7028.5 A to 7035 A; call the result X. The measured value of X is 4.06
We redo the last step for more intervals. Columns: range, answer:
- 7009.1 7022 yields 4.09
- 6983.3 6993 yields 4.18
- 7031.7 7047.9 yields 3.92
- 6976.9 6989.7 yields 3.96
